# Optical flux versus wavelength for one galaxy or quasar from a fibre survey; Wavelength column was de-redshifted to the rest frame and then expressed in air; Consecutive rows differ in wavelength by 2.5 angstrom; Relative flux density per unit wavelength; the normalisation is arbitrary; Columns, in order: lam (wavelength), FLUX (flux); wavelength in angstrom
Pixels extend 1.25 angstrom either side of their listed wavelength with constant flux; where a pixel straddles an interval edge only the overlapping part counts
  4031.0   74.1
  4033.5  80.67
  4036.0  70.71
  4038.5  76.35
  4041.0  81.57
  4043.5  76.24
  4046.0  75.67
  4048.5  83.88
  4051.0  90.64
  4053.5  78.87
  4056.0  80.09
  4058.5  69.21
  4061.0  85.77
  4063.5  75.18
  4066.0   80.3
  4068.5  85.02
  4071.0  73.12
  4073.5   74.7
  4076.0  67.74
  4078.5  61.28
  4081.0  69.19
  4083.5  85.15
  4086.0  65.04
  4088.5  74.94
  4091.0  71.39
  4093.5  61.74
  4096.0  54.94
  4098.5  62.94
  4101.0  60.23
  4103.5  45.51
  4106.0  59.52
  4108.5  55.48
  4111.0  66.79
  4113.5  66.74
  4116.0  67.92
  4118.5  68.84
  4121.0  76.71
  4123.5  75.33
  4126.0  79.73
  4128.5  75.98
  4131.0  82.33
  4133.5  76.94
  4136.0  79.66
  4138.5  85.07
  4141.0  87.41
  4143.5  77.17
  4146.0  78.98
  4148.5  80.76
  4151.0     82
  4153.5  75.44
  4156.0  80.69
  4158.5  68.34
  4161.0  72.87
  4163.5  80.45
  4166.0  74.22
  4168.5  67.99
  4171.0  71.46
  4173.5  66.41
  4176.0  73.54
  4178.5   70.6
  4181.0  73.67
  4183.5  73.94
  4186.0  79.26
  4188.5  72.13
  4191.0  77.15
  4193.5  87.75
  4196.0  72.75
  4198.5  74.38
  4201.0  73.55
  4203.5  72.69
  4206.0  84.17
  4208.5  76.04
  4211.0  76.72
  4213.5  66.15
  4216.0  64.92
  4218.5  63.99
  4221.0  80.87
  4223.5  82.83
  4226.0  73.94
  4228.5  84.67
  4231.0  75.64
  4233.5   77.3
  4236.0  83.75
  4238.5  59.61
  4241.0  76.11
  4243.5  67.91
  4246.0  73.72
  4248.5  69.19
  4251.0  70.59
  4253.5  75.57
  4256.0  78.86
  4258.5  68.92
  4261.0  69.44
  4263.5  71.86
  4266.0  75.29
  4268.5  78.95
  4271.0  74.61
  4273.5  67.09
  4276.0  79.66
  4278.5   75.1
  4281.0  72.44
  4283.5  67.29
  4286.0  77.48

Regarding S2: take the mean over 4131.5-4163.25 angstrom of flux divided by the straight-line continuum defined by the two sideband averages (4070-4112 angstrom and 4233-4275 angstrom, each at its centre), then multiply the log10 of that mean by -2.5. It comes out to -0.16 mag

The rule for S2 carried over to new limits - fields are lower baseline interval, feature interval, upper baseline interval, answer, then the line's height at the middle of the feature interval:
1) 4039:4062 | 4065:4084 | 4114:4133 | 0.062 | 78.4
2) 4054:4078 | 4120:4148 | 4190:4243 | -0.052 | 75.9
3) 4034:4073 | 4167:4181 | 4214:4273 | 0.076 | 75.5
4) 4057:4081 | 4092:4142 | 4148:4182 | 0.073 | 74.3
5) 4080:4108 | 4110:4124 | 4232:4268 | -0.074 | 65.6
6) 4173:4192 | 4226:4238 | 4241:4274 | -0.077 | 73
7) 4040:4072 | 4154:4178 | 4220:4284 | 0.055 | 76.7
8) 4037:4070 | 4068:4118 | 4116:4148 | 0.192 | 79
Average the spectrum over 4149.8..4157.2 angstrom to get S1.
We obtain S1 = 79.4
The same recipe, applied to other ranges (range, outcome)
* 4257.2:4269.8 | 72.9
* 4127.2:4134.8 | 78.4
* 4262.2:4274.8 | 73.6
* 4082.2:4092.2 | 74.1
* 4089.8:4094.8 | 66.4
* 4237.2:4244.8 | 68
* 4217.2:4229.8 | 77.2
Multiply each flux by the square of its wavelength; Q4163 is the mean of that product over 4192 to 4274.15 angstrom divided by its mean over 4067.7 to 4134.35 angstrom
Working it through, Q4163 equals 1.15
